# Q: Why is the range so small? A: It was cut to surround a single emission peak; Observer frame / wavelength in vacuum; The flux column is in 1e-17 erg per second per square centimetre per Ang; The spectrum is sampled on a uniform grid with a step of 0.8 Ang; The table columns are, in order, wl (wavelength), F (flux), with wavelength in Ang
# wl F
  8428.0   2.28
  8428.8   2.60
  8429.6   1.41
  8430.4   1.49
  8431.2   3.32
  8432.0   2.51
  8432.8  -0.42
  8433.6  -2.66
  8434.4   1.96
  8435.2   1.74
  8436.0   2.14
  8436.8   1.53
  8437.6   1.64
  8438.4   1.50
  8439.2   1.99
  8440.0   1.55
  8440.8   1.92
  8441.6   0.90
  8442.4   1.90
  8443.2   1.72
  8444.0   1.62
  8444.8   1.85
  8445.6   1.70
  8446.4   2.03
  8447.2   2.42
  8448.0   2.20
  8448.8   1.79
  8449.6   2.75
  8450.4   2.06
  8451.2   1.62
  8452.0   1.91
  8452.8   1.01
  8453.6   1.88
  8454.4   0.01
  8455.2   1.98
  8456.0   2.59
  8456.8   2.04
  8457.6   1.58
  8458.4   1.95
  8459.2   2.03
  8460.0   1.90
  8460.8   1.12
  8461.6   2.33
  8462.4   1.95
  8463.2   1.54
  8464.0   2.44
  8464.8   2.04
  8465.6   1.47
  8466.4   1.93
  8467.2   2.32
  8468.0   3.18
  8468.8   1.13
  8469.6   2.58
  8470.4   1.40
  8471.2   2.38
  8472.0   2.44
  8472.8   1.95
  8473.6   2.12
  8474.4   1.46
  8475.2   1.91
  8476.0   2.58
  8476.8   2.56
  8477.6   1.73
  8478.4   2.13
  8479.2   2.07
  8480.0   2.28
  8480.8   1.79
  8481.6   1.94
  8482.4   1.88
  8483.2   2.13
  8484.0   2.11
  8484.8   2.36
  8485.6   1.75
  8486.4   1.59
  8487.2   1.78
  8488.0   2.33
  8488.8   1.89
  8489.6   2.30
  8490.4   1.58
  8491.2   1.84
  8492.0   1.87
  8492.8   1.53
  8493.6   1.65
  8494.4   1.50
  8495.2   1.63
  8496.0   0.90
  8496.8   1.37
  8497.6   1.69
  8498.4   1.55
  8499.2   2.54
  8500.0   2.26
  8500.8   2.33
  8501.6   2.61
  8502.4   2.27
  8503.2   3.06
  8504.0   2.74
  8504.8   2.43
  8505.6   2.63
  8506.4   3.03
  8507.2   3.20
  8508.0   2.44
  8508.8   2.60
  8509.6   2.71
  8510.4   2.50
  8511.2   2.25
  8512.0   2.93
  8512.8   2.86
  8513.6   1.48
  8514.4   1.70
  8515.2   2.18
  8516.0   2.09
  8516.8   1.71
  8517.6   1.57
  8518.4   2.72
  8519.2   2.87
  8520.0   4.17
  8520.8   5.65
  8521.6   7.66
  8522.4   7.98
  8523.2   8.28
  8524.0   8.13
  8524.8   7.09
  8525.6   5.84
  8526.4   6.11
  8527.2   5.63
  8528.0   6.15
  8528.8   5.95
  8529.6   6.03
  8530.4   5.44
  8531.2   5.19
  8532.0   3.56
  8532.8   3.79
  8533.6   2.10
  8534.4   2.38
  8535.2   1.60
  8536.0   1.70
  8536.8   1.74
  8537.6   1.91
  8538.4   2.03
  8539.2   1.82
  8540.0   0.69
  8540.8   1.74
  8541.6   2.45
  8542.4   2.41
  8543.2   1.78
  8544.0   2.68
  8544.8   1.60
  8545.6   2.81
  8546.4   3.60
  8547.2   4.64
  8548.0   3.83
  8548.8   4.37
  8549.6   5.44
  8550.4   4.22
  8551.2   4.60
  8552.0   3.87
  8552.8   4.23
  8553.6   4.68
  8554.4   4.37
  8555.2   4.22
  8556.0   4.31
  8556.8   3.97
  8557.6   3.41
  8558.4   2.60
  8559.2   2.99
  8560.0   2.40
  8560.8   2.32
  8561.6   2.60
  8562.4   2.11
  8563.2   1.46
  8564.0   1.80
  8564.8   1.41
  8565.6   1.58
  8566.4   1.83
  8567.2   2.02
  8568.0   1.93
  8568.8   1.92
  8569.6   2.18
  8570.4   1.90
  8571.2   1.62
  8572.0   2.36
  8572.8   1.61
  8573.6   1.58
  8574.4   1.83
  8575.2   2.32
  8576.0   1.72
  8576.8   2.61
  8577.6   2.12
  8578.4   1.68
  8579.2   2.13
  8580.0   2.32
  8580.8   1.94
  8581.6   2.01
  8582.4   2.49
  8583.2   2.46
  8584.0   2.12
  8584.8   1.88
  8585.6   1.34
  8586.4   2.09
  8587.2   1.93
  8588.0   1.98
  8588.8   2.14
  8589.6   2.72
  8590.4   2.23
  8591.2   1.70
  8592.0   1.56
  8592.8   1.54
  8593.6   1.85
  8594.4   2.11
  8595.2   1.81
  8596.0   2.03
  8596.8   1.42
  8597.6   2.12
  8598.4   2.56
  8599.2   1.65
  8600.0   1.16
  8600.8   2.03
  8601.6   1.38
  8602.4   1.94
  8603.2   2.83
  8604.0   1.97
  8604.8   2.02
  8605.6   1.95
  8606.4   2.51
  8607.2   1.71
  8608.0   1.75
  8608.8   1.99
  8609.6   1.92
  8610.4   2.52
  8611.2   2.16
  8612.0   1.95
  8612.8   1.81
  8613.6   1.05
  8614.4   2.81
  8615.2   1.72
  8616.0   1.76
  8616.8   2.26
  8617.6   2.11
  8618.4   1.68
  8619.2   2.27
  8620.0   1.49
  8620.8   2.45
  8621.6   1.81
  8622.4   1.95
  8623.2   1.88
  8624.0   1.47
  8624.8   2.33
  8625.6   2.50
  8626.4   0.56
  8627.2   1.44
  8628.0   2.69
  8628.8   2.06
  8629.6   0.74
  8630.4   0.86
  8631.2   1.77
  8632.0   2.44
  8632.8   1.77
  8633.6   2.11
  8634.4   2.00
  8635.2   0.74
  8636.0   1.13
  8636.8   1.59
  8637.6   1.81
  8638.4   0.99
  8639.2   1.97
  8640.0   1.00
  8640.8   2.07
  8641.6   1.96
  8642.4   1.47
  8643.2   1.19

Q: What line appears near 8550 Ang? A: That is [N II] 6583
